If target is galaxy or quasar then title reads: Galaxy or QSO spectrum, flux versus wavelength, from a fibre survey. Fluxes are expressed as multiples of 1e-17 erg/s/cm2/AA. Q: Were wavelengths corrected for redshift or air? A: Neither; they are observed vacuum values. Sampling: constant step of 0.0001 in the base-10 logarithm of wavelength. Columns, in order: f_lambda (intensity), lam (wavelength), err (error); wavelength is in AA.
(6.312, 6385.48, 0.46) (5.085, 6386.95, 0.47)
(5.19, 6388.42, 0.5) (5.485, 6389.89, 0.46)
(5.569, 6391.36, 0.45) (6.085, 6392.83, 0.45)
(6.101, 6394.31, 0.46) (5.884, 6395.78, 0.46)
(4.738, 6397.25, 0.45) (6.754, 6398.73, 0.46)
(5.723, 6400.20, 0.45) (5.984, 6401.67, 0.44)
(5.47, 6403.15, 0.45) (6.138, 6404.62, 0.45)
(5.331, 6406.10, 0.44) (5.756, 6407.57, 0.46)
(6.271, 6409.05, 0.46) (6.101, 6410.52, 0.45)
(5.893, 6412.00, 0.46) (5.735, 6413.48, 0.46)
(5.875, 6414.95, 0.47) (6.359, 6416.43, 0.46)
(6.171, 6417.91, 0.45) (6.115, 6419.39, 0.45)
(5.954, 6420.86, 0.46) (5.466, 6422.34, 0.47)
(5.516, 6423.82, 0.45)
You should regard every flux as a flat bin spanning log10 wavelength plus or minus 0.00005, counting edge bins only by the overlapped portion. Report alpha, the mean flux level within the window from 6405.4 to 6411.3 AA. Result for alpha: 5.87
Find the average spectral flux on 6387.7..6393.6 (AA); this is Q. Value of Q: 5.58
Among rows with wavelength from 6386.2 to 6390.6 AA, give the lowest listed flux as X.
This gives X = 5.085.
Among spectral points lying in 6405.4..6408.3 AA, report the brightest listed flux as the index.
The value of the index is 5.756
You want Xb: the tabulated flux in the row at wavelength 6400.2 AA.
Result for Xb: 5.723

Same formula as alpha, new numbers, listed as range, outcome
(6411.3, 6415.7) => 5.84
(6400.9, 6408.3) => 5.74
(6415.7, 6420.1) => 6.21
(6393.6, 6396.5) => 6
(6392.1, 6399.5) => 5.91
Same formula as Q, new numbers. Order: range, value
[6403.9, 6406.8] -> 5.73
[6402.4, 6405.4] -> 5.79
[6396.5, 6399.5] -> 5.75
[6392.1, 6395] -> 6.08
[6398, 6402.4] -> 6.16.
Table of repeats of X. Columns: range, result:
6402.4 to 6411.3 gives 5.331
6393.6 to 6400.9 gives 4.738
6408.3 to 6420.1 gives 5.735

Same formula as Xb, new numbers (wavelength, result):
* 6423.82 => 5.516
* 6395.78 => 5.884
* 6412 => 5.893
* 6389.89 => 5.485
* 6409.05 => 6.271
